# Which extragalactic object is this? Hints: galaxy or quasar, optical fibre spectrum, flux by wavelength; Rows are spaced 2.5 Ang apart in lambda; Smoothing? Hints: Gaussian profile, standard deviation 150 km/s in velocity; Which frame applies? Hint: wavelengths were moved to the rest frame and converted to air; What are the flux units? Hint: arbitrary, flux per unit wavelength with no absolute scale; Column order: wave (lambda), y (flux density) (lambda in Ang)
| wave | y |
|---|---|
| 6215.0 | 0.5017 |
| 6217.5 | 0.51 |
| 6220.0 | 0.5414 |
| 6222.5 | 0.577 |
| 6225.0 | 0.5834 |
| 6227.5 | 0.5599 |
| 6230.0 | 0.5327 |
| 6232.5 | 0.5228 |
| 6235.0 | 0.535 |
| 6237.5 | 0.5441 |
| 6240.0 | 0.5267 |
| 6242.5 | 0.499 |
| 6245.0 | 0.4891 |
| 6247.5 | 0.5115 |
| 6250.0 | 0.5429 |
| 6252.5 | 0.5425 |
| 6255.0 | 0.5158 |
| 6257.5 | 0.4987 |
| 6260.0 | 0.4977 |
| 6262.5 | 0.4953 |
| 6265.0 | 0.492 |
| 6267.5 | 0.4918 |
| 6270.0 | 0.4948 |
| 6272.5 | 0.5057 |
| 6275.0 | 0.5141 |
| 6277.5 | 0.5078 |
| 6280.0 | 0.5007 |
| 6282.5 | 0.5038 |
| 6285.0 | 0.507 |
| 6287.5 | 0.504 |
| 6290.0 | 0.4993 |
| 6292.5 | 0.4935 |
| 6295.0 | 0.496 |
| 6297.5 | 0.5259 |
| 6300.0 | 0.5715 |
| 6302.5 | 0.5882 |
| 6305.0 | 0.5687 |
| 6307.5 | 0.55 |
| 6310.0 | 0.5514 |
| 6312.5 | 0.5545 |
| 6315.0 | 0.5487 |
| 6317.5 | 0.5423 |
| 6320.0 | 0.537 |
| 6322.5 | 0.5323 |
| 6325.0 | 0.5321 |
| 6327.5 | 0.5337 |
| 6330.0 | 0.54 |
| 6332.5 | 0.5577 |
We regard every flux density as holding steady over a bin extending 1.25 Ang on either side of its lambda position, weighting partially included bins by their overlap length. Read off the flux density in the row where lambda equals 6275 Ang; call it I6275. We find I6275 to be 0.5141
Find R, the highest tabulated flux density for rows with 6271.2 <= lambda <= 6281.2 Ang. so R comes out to 0.5141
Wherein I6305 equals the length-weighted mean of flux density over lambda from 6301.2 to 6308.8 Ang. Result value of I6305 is 0.569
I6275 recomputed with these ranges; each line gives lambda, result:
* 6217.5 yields 0.51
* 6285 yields 0.507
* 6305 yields 0.5687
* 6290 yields 0.4993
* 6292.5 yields 0.4935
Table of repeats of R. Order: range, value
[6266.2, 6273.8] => 0.5057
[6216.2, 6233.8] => 0.5834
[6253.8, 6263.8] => 0.5158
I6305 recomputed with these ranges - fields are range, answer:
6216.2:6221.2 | 0.525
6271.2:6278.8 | 0.509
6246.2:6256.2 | 0.528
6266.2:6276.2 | 0.501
